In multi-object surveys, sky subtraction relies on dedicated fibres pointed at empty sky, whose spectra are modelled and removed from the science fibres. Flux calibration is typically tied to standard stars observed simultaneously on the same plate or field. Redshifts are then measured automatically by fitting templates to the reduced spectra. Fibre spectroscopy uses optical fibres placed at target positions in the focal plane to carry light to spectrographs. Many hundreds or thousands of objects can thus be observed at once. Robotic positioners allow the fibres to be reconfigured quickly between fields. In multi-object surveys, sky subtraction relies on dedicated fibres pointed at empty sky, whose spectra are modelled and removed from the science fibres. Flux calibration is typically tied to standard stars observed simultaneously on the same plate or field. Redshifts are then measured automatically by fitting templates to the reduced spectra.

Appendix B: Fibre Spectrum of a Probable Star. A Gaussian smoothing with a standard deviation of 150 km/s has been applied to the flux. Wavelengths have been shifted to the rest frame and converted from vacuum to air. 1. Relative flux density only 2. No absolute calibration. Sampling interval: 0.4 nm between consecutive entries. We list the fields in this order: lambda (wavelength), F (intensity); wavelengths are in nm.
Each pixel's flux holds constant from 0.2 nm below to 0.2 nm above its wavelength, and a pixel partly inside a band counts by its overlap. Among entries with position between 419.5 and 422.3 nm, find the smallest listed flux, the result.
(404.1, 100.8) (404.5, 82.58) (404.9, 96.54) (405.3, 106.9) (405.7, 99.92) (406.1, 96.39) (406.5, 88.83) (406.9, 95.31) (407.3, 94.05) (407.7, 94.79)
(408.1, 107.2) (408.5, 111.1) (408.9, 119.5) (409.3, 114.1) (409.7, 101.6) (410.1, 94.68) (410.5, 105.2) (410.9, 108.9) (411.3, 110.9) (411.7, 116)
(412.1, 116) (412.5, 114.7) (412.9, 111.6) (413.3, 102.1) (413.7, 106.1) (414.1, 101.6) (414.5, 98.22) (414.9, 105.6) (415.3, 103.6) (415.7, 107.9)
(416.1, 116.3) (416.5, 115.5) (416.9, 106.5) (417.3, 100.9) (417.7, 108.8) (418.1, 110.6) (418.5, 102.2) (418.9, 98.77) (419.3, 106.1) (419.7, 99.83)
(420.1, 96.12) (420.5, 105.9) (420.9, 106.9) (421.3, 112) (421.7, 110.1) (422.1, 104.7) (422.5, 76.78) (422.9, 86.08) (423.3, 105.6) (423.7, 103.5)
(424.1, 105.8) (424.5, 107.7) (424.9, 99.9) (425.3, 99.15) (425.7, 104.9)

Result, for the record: 96.12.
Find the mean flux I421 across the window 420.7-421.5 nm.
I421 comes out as 109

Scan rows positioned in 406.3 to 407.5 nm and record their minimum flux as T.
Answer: 88.83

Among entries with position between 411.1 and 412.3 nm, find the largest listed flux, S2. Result 116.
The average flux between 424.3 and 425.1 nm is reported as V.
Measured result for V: 104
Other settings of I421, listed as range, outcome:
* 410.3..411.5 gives 108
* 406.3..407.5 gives 92.7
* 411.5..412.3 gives 116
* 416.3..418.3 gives 108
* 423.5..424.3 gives 105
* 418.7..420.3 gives 100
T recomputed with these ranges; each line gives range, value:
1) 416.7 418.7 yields 100.9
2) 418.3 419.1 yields 98.77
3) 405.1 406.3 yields 96.39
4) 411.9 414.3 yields 101.6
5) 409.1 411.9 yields 94.68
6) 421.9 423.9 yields 76.78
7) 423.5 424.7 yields 103.5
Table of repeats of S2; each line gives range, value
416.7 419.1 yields 110.6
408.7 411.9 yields 119.5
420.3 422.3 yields 112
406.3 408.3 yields 107.2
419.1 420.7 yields 106.1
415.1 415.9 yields 107.9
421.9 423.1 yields 104.7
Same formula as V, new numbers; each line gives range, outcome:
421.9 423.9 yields 95.3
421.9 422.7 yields 90.7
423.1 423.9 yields 105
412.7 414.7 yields 104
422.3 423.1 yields 81.4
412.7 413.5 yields 107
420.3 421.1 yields 106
